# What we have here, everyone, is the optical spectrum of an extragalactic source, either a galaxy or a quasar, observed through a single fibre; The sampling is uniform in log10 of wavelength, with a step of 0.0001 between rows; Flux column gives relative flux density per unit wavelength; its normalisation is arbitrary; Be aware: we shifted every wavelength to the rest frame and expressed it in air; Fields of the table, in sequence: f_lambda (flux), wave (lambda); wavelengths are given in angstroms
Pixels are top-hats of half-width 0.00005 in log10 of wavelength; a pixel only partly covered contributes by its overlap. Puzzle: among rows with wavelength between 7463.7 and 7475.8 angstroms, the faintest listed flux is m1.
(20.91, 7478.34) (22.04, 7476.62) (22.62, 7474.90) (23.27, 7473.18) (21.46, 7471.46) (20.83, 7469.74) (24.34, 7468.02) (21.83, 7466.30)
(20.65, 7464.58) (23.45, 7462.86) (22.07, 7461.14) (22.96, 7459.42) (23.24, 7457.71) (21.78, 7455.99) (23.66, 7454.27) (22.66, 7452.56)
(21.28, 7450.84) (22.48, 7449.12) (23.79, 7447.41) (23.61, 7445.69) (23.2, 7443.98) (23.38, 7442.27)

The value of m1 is 20.65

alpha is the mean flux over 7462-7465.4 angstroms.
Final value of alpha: 22.1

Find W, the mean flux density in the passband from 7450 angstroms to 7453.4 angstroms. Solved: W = 21.9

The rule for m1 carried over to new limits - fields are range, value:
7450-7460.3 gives 21.28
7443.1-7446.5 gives 23.2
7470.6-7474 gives 21.46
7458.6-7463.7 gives 22.07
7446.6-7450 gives 22.48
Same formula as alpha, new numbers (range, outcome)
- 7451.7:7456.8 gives 22.7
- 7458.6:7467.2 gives 22.2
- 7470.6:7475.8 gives 22.5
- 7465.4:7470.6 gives 22.3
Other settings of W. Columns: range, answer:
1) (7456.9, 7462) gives 22.8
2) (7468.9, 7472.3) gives 21.1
